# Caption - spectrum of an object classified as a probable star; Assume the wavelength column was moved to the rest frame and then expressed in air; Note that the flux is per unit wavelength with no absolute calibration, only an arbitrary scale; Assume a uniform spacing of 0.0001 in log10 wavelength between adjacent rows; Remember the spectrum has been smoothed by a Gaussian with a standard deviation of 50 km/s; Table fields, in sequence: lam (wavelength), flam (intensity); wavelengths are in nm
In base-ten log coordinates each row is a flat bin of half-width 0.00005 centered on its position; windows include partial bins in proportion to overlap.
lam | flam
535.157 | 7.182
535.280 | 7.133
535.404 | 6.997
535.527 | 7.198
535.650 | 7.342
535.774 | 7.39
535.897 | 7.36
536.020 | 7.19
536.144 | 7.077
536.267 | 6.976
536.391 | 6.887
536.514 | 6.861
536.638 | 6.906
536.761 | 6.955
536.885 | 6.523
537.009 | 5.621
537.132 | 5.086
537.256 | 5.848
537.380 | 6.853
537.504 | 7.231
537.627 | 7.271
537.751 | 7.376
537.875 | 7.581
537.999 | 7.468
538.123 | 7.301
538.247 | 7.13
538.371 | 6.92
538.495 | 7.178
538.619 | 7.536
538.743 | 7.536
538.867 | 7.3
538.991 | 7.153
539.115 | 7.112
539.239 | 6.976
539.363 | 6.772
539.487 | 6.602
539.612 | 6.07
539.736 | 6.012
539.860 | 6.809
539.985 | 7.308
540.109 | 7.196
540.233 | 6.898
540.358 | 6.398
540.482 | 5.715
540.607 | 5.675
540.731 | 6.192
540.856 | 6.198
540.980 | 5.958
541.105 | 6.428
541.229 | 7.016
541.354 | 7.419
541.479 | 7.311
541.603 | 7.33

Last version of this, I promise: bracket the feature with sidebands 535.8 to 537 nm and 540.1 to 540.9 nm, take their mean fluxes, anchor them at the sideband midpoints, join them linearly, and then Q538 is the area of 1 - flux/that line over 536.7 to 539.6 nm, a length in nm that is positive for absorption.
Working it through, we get -0.12 nm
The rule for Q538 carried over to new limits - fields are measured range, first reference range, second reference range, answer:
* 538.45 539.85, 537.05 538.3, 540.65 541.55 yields -0.029 nm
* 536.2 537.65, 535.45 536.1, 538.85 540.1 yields 0.116 nm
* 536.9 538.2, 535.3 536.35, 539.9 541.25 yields 0.027 nm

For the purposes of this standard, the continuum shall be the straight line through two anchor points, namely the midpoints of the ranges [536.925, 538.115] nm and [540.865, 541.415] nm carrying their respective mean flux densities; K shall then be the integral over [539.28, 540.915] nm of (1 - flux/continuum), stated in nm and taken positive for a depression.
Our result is 0.05 nm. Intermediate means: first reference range 6.73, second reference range 6.66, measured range 6.45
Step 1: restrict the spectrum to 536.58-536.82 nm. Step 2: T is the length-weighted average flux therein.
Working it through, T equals 6.95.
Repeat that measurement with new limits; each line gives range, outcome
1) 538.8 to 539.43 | 7.07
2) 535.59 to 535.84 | 7.36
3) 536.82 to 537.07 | 6.06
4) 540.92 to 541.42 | 6.71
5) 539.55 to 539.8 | 6.06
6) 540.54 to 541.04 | 6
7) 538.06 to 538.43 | 7.11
